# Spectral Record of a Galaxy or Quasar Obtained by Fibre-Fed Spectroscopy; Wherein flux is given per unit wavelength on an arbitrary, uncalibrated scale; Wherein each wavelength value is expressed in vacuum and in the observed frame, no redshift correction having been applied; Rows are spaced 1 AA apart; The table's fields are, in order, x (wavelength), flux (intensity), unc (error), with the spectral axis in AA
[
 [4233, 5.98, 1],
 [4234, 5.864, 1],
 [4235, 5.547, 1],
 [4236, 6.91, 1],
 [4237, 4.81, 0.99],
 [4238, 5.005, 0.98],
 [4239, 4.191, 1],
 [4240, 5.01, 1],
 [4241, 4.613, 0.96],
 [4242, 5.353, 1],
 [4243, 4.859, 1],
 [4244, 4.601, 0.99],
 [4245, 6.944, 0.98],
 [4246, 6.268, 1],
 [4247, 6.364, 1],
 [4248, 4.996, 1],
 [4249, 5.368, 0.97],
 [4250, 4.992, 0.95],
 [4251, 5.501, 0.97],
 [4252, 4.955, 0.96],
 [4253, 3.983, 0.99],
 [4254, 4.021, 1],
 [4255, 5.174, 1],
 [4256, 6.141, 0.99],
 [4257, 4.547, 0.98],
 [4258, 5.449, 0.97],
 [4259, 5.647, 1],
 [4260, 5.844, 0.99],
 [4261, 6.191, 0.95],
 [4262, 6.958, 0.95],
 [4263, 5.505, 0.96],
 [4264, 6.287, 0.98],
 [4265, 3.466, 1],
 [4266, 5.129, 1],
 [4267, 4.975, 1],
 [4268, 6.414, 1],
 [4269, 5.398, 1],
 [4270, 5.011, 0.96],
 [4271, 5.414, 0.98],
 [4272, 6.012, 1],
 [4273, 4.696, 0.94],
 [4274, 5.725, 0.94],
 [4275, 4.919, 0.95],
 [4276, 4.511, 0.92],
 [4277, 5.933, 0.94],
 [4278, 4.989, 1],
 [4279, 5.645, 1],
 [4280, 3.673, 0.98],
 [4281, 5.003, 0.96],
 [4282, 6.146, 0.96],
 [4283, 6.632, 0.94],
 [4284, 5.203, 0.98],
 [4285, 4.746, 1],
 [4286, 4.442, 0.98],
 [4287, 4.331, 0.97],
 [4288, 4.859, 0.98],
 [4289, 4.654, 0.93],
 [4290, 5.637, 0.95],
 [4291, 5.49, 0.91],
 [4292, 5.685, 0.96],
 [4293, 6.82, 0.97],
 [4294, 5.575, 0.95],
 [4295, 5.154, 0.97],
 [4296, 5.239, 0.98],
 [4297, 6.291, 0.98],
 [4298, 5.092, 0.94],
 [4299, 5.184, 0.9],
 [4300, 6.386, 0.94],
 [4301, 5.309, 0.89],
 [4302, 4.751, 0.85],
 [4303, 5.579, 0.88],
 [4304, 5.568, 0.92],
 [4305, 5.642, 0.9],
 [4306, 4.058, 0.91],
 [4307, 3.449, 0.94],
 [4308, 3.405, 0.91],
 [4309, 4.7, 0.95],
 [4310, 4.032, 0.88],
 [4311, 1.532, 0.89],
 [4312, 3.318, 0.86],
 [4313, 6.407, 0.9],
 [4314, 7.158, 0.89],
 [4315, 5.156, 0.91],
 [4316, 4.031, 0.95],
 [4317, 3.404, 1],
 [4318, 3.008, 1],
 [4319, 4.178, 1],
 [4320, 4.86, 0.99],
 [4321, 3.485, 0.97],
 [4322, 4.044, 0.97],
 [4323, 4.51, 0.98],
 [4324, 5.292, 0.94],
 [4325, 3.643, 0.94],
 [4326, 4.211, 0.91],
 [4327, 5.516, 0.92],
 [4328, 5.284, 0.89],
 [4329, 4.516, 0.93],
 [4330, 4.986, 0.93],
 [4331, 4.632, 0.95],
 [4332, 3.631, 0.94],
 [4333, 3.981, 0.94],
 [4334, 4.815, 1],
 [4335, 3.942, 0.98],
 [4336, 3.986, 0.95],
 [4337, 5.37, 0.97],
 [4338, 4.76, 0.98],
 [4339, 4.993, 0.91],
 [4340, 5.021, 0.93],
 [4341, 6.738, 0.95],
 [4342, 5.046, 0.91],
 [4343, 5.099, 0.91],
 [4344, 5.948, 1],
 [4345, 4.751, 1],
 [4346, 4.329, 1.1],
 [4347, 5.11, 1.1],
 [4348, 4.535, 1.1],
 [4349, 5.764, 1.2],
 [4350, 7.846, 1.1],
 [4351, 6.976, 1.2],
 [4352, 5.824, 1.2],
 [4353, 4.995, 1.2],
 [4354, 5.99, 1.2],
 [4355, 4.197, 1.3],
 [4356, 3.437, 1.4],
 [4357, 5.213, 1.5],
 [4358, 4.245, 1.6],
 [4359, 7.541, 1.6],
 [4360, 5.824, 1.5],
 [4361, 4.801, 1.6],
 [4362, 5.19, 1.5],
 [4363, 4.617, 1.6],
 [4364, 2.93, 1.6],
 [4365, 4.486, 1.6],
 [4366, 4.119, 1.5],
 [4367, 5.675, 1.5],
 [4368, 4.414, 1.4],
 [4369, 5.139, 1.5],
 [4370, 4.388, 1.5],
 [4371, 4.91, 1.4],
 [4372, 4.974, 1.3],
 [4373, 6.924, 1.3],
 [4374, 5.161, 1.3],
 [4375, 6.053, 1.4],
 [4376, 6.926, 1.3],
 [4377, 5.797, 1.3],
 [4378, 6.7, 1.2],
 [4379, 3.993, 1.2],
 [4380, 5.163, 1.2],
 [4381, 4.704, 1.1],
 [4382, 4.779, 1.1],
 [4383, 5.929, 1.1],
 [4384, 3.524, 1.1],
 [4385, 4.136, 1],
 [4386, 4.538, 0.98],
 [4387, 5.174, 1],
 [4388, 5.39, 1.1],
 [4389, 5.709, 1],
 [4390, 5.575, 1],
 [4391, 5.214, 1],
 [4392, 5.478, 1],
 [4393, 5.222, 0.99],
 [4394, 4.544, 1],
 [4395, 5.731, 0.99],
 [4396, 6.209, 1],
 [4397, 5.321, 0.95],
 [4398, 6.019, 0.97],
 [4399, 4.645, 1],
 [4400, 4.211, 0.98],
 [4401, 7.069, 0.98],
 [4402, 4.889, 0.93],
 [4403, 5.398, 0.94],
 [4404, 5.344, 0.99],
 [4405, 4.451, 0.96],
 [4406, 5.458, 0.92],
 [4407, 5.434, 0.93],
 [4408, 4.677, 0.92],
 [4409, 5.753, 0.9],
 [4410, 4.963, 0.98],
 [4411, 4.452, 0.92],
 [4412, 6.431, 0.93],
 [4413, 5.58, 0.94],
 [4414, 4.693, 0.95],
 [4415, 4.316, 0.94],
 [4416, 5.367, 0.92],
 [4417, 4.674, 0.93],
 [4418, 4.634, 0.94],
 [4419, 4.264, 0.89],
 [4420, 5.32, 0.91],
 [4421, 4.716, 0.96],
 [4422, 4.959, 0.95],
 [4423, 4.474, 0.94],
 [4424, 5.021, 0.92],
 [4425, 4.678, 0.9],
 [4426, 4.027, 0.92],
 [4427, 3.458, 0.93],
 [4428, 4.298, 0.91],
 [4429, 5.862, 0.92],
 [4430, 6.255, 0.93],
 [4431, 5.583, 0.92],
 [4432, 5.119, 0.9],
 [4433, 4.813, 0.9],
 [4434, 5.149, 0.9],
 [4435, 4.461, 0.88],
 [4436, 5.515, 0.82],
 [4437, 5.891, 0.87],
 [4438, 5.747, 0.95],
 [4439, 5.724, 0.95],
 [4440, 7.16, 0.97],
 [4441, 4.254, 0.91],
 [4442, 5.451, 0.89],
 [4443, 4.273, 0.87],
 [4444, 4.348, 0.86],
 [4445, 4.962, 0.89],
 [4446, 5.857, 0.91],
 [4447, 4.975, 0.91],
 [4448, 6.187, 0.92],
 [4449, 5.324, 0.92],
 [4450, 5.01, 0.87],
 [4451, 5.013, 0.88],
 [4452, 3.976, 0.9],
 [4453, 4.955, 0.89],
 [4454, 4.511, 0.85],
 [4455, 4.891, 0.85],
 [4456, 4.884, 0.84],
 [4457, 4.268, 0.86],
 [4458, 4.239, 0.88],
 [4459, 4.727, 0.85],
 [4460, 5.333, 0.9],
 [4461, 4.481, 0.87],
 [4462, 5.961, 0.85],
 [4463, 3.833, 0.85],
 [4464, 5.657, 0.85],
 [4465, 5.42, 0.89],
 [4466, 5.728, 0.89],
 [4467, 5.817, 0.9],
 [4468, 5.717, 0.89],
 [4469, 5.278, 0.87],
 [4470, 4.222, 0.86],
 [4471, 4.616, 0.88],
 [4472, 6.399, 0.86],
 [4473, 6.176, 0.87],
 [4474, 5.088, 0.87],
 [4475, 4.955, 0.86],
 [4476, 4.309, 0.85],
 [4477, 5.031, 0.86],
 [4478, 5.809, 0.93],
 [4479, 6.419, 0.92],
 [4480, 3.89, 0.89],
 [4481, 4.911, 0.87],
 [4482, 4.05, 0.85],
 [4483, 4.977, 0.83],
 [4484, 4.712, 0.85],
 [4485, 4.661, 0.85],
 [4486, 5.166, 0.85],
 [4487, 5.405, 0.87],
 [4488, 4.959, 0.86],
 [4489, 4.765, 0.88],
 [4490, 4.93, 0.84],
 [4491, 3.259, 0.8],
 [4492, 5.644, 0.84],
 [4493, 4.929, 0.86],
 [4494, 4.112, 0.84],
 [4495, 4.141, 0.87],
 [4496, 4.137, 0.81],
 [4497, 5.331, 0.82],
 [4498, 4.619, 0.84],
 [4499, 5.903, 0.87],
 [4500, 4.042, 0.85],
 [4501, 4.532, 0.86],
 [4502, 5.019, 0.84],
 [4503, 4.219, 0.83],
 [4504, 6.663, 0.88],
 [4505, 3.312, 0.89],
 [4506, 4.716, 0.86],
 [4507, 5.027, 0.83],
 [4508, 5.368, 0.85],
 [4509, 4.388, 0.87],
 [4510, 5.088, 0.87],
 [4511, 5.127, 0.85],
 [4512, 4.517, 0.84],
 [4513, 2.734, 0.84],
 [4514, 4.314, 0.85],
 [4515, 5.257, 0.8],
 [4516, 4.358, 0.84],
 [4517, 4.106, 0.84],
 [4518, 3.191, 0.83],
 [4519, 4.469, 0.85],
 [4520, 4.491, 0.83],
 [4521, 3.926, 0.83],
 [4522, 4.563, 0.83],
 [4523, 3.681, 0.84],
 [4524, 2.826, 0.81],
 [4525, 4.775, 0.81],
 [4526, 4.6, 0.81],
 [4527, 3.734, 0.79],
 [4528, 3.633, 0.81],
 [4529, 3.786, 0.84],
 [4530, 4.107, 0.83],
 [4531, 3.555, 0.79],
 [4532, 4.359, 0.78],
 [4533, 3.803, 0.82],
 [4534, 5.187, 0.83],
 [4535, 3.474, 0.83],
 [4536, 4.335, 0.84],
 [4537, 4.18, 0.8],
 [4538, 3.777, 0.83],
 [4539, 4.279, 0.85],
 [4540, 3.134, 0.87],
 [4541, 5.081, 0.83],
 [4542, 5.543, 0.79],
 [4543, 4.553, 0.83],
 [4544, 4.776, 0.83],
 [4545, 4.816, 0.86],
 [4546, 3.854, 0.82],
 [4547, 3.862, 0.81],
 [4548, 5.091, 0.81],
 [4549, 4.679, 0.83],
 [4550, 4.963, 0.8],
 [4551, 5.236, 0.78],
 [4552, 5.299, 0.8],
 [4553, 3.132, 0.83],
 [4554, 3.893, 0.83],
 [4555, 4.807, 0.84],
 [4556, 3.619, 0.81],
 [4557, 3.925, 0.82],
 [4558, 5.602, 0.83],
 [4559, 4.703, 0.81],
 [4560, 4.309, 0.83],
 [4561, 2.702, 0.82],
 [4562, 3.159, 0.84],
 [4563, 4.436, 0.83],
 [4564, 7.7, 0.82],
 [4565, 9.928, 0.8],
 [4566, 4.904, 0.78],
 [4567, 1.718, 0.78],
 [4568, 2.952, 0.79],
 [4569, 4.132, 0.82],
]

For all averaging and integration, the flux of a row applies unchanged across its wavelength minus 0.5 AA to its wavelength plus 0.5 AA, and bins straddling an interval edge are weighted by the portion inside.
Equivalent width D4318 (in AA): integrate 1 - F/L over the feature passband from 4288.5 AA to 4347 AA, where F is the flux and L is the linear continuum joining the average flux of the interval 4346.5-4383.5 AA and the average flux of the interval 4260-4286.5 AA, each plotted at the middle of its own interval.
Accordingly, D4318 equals 5.5 AA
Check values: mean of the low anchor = 5.36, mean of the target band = 4.82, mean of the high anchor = 5.28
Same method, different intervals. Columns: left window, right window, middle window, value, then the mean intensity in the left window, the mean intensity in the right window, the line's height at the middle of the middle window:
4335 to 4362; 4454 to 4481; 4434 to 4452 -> -0.4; 5.29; 5.11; 5.14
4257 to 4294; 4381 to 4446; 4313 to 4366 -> 3.6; 5.36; 5.11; 5.25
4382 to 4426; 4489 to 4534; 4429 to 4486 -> -4.6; 5.09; 4.41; 4.75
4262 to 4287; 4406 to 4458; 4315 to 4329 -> 2.4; 5.26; 5.03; 5.19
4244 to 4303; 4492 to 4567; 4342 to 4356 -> -0.8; 5.37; 4.48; 5.11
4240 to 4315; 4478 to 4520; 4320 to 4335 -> 1.9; 5.21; 4.68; 5.09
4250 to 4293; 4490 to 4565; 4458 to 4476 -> -2.2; 5.28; 4.45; 4.65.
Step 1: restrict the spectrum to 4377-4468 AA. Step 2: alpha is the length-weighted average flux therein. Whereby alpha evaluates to 5.1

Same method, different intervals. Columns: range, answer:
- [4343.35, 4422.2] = 5.19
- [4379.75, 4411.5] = 5.16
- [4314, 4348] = 4.65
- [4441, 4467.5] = 4.99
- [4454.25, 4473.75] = 5.13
